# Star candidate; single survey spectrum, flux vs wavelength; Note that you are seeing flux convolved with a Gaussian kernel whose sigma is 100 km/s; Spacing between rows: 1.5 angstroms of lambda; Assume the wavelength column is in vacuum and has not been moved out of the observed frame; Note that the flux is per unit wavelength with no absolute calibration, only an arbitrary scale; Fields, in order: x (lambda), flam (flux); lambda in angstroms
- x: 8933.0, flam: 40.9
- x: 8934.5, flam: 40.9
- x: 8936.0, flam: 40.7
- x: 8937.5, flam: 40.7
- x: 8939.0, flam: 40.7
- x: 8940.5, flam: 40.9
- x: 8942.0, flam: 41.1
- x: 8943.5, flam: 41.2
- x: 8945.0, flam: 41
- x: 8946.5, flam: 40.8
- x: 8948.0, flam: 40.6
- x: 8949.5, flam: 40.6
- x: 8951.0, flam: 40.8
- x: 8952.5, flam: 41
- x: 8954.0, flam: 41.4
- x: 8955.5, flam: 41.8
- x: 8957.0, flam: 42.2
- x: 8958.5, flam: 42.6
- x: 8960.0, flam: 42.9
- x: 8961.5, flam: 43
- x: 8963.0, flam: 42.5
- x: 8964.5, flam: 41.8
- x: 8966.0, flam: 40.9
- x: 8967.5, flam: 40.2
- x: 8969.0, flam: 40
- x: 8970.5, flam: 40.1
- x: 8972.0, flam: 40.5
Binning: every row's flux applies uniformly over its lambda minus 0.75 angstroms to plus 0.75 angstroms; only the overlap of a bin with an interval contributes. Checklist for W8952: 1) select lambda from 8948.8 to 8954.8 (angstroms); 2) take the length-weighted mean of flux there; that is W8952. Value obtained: 41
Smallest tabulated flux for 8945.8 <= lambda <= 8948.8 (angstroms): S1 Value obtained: 40.6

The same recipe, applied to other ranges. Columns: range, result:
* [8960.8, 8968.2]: 40.2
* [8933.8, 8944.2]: 40.7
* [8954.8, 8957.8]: 41.8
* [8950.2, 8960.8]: 40.8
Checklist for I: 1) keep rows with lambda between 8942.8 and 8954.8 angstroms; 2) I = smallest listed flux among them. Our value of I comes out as 40.6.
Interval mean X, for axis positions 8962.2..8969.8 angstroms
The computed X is 41.1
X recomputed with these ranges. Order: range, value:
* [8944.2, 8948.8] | 40.8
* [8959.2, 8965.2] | 42.6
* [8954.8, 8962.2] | 42.5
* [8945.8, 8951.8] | 40.7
